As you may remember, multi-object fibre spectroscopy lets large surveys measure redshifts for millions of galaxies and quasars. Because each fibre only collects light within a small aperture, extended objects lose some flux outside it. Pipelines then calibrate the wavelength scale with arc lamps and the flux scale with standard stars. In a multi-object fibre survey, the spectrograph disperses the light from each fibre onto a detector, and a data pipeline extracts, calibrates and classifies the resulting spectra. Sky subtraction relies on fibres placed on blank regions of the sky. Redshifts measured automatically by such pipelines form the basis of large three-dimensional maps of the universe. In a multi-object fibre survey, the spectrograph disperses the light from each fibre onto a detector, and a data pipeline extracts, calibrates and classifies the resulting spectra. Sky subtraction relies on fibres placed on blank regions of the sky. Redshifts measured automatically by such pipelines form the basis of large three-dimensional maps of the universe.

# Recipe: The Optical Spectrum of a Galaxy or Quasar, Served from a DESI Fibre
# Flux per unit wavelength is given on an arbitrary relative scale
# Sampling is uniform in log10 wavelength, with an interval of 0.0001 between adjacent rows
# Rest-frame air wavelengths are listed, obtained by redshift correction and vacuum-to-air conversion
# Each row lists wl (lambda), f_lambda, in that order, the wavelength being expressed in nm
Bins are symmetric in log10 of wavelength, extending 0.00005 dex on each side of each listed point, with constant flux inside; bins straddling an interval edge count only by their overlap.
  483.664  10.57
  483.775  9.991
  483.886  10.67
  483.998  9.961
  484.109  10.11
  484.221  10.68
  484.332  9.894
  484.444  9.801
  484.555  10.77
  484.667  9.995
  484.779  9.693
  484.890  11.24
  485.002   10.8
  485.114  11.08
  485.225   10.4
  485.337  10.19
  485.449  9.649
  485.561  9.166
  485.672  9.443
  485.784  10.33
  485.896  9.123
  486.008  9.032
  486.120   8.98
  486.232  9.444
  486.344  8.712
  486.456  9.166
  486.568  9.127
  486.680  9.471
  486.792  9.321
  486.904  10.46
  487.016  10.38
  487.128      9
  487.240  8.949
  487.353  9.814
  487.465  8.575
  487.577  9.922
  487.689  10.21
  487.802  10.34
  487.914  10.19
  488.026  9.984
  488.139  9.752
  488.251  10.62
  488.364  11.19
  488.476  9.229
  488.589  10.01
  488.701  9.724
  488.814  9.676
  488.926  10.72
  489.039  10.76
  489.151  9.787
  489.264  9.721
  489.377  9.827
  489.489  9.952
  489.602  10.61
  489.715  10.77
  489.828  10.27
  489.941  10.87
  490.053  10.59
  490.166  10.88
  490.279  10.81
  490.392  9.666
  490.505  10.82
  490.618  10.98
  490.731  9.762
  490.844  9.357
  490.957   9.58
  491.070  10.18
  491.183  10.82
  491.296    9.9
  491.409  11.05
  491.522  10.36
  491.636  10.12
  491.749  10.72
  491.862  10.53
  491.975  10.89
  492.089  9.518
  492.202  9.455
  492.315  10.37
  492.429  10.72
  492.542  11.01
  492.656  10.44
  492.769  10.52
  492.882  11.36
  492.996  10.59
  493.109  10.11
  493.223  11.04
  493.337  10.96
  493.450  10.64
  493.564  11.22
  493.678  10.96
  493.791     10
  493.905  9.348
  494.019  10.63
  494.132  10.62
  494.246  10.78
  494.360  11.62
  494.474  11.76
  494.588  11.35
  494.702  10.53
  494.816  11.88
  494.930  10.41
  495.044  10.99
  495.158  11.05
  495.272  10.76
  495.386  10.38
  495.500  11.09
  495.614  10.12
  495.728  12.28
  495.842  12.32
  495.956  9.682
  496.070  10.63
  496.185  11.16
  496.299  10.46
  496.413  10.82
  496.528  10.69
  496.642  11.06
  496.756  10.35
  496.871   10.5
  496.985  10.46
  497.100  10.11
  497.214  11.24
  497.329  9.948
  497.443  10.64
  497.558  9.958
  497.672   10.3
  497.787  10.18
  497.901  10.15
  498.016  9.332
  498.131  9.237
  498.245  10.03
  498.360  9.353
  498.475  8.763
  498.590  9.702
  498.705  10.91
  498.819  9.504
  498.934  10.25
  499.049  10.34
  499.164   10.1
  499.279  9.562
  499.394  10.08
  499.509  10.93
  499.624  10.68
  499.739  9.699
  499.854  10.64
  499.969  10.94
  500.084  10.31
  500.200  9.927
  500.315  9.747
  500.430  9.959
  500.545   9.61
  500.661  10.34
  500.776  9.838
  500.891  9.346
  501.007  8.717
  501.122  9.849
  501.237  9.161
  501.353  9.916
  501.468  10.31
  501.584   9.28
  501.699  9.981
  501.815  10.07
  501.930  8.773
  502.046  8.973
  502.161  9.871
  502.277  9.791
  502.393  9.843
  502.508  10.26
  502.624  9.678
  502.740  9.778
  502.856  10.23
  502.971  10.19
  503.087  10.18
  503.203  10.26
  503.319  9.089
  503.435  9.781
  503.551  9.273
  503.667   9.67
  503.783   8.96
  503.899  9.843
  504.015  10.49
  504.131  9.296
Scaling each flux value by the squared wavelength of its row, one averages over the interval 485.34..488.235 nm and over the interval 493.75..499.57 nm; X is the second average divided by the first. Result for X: 1.14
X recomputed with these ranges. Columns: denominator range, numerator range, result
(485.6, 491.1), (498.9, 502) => 1.05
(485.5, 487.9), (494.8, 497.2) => 1.18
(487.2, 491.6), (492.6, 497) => 1.09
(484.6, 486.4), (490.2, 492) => 1.08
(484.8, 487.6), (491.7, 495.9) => 1.15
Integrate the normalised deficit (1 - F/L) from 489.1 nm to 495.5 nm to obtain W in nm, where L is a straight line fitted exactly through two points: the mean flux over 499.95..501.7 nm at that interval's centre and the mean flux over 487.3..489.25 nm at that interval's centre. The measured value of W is -0.38 nm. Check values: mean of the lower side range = 10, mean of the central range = 10.5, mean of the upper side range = 9.8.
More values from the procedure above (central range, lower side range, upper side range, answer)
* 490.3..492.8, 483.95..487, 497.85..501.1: -0.11 nm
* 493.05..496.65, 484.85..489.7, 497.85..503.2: -0.36 nm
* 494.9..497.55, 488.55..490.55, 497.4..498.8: -0.21 nm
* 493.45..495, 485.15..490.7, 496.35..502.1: -0.14 nm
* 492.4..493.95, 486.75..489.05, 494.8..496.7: -0.01 nm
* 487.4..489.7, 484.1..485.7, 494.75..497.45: 0.08 nm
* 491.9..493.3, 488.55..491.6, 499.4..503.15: -0.04 nm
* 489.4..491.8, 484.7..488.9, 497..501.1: -0.12 nm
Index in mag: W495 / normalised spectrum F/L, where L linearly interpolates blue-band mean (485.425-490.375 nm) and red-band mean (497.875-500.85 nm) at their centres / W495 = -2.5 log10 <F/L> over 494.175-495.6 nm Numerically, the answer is -0.11 mag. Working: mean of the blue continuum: 9.88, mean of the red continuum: 9.99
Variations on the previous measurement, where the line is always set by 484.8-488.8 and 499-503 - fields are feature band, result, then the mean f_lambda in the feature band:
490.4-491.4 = -0.04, 10.2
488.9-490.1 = -0.06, 10.3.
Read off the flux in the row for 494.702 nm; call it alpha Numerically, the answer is 10.53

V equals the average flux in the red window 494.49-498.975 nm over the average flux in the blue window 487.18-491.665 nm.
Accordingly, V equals 1.0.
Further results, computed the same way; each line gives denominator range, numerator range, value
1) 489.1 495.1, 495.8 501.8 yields 0.96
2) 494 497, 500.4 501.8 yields 0.89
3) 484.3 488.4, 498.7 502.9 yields 1.01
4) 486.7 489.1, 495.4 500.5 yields 1.04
